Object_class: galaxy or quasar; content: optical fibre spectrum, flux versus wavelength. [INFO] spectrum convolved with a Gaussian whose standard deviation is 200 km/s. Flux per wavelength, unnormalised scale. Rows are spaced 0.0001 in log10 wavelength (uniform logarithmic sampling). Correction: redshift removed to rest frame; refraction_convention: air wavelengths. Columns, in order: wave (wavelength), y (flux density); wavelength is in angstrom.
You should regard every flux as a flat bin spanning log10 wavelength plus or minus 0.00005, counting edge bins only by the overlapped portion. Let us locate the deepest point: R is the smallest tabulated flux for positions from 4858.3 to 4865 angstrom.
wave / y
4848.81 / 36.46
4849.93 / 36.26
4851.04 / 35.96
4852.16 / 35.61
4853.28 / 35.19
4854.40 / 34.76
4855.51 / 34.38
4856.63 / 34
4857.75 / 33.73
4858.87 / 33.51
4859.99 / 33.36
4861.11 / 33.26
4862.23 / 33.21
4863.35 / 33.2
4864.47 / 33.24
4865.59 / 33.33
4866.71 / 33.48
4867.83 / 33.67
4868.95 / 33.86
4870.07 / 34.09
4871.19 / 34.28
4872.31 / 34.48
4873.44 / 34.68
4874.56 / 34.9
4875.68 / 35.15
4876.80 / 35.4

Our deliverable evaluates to 33.2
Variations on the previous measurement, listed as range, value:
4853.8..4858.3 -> 33.73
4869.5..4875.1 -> 34.09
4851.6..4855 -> 34.76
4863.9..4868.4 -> 33.24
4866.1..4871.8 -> 33.48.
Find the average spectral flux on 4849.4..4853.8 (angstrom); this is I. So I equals 35.8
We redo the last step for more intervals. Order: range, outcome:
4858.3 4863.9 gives 33.3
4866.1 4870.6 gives 33.8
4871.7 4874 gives 34.5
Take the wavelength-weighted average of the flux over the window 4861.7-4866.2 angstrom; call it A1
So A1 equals 33.3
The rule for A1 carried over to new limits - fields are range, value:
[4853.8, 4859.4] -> 34.1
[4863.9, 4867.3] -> 33.4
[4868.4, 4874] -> 34.3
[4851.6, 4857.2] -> 34.8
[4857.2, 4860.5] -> 33.5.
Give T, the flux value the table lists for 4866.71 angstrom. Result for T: 33.48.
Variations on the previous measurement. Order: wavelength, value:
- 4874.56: 34.9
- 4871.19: 34.28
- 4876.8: 35.4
